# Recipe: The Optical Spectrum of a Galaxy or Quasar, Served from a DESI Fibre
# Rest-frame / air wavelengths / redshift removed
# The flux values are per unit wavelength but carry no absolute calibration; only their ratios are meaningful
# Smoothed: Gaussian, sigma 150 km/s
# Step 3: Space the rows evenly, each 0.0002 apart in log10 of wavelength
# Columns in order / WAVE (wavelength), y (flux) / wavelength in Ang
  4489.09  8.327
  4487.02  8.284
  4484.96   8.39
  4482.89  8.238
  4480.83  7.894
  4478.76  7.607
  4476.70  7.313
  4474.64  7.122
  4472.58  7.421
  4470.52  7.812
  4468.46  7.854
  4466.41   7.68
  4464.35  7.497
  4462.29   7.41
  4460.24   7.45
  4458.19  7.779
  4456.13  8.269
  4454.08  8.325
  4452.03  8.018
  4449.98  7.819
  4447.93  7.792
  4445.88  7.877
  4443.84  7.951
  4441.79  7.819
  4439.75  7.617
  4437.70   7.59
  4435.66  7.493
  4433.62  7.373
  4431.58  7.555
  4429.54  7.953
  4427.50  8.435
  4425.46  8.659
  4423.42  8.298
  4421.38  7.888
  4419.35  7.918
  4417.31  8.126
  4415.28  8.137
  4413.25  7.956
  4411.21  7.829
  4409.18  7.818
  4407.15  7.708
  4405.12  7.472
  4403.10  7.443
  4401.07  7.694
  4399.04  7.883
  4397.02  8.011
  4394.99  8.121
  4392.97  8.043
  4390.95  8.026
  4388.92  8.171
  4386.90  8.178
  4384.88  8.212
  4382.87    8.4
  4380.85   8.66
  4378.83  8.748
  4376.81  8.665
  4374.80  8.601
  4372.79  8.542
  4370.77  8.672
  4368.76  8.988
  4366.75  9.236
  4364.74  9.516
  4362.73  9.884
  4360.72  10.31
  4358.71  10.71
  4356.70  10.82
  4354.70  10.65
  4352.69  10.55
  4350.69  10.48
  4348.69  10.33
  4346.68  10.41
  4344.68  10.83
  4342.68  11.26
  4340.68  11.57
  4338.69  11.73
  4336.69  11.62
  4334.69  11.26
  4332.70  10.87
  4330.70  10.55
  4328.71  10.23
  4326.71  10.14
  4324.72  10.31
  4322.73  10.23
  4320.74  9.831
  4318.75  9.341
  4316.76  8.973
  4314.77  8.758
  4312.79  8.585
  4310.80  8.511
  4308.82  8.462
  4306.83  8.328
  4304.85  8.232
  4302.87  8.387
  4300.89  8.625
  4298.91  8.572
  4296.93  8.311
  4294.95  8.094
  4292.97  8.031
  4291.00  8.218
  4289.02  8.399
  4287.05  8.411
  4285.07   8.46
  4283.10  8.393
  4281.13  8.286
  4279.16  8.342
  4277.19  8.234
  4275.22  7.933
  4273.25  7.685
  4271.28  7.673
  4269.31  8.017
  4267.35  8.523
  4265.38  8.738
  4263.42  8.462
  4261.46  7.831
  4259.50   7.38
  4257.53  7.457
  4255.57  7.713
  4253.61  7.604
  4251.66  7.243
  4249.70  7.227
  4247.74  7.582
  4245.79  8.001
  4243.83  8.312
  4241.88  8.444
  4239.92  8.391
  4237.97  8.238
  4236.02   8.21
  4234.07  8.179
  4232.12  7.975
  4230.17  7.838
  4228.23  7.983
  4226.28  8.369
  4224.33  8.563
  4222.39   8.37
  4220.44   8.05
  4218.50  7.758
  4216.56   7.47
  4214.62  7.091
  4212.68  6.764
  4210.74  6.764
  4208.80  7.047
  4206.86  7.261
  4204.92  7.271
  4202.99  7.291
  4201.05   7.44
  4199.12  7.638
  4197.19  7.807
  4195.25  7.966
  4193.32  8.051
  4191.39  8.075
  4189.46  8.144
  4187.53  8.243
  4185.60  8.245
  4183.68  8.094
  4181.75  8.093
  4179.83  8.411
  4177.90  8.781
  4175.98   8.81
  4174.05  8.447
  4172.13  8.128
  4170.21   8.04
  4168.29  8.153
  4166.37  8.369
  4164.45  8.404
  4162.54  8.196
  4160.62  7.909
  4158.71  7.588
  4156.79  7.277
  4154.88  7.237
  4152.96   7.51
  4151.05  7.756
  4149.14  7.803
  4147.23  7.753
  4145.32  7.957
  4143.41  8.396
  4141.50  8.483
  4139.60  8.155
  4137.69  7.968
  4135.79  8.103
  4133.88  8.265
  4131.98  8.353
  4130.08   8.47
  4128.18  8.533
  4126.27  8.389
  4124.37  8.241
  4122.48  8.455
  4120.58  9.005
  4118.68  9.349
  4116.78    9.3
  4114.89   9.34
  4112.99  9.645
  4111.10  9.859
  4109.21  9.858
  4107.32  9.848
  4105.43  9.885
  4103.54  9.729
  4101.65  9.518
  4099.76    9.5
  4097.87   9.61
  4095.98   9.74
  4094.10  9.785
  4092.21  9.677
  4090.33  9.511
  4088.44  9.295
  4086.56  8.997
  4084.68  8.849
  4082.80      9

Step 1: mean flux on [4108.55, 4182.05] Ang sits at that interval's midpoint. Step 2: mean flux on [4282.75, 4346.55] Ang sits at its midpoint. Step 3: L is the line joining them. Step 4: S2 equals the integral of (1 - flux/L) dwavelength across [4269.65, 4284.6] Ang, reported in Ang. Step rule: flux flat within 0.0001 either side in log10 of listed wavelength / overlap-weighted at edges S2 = 1.8 Ang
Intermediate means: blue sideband 8.37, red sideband 9.45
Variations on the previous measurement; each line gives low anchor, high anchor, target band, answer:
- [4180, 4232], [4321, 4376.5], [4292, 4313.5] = 2.5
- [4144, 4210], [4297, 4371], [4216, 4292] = 7.0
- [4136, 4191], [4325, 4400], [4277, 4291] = 1.0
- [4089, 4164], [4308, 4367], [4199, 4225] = 5.2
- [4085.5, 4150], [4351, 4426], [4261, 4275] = 1.0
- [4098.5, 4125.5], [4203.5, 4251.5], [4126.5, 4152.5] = 2.5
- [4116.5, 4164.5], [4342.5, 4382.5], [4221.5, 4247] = 1.8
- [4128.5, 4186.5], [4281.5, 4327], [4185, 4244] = 3.7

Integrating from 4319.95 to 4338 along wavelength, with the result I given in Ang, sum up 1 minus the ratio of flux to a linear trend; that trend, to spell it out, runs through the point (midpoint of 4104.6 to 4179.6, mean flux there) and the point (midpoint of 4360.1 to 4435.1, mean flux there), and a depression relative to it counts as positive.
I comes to -4.89 Ang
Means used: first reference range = 8.46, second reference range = 8.28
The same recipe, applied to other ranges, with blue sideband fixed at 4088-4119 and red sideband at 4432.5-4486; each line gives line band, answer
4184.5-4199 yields 1.75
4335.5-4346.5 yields -3.88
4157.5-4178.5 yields 2.37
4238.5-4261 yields 2.75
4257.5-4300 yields 2.56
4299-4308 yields 0.17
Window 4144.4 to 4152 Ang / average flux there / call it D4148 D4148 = 7.82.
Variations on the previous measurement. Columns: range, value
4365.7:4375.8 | 8.81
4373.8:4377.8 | 8.64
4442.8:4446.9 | 7.92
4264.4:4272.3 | 8.23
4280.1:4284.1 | 8.35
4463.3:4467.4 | 7.57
